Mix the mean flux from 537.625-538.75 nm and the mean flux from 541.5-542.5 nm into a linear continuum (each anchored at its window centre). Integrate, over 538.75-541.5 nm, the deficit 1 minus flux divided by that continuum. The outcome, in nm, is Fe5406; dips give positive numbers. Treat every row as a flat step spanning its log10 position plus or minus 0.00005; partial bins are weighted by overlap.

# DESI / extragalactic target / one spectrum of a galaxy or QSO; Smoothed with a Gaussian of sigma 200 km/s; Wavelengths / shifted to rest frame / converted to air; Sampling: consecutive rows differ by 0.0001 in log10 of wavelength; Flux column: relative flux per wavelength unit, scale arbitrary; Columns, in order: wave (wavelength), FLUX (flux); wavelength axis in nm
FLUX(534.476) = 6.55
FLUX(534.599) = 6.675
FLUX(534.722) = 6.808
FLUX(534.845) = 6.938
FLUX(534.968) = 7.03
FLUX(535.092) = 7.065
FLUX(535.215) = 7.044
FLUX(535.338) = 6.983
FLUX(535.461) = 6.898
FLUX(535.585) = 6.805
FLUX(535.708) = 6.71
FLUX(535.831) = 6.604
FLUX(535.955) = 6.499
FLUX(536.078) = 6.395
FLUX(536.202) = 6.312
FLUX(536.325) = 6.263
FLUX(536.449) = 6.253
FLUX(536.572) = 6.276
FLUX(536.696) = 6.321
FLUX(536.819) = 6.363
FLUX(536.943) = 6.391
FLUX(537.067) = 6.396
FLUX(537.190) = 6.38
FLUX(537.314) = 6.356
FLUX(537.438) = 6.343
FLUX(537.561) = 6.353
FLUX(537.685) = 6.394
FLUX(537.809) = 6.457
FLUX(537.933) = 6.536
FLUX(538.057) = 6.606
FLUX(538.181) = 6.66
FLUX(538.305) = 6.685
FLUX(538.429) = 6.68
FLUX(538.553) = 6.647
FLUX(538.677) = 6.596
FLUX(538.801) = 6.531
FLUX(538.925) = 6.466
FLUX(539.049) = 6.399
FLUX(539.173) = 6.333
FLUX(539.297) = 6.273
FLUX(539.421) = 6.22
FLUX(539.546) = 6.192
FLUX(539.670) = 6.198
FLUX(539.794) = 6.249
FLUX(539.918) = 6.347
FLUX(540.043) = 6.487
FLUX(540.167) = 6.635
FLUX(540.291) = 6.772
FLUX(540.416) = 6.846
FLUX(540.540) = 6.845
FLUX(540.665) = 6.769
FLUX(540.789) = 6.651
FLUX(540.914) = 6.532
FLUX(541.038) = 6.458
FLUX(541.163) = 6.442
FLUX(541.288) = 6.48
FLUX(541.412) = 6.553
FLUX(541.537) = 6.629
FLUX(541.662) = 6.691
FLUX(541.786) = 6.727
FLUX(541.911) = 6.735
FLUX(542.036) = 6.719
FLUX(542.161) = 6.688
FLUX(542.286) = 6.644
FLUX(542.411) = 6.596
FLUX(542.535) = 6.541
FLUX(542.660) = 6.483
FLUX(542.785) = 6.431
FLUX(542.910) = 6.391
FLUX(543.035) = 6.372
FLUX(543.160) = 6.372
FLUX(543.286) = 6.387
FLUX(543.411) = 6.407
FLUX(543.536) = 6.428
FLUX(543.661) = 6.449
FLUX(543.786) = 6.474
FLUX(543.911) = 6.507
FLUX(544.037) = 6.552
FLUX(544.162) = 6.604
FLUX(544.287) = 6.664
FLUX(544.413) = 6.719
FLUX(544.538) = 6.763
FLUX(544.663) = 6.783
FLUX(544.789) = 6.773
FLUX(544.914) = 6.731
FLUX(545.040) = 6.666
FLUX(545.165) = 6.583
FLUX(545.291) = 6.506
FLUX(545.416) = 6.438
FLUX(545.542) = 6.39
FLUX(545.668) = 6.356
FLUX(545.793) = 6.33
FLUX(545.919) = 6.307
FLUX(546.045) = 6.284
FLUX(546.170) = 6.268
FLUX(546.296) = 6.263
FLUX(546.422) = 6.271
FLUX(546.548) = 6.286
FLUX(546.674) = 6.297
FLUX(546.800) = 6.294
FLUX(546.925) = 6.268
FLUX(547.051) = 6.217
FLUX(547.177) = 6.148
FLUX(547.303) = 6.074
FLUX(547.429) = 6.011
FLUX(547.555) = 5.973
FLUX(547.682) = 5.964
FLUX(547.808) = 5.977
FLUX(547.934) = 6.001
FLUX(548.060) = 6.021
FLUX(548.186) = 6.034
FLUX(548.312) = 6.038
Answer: 0.06 nm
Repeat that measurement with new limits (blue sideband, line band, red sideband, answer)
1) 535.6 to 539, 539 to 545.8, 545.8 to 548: -0.240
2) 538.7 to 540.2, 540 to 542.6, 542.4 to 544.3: -0.091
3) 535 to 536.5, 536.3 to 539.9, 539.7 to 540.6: 0.115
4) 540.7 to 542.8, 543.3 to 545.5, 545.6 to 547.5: -0.063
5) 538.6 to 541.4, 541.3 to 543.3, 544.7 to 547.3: -0.035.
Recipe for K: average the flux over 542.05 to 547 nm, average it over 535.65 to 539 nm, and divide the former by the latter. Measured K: 1.00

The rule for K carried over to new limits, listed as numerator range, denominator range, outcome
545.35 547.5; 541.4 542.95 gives 0.95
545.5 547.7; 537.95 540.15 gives 0.96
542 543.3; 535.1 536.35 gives 0.97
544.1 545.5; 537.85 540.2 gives 1.03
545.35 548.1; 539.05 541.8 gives 0.95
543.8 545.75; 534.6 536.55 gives 0.98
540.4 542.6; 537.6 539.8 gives 1.03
